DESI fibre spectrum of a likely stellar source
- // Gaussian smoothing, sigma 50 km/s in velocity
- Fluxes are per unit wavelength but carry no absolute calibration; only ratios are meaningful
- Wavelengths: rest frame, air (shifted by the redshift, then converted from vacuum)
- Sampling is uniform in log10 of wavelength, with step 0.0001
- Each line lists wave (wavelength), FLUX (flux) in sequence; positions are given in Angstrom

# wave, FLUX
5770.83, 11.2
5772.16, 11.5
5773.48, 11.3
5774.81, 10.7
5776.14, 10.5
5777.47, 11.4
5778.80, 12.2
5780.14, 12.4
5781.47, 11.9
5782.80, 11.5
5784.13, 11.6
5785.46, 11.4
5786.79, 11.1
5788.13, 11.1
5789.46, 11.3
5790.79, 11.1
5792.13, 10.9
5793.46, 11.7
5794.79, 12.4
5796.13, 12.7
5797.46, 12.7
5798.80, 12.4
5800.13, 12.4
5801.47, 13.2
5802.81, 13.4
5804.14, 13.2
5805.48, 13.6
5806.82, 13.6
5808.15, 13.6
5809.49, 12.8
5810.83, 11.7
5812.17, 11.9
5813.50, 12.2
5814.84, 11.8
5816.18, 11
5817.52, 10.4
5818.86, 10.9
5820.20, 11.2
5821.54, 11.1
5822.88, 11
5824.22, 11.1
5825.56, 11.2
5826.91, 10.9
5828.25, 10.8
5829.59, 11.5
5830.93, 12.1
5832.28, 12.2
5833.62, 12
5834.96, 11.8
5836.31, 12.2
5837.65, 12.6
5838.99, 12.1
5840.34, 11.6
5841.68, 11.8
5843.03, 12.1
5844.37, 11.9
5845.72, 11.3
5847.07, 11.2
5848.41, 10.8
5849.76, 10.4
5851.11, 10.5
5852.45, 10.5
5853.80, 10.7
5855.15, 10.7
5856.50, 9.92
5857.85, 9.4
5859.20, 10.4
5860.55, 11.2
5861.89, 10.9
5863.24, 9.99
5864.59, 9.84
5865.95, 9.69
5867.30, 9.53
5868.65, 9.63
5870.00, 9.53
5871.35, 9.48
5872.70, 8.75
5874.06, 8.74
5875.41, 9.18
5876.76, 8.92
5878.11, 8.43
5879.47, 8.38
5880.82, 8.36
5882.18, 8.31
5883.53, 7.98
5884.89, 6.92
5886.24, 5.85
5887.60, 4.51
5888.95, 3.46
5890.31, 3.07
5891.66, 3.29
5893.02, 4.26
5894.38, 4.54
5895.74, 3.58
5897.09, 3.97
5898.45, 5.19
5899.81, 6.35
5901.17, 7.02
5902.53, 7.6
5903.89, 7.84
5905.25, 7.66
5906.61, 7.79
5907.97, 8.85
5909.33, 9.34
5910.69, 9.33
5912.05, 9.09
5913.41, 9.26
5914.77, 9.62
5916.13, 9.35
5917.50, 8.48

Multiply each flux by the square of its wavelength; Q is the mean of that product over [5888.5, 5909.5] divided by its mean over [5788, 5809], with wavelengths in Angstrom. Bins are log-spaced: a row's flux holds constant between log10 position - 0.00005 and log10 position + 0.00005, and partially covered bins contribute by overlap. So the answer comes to 0.48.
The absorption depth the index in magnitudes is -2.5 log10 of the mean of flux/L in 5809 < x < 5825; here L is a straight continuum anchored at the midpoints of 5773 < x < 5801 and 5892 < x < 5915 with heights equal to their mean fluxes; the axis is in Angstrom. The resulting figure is -0.09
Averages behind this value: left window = 11.7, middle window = 11.4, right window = 7.03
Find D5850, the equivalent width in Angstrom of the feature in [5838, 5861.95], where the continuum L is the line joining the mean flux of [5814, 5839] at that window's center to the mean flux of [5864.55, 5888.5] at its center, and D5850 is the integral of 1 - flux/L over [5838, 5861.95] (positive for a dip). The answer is -2.4 Angstrom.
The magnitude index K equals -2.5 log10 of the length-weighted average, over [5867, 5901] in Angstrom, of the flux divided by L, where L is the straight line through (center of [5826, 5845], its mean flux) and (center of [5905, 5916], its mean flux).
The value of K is 0.428 mag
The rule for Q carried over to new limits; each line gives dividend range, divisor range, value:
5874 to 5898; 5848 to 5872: 0.61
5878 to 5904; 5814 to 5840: 0.52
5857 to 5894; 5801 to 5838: 0.69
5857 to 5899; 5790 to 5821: 0.64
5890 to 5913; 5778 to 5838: 0.56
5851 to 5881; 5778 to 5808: 0.81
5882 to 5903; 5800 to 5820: 0.44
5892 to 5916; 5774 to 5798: 0.64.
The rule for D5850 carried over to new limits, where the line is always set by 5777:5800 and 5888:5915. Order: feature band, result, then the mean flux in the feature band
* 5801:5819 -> -2.7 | 12.4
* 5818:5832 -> -1.6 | 11.2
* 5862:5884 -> -3.6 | 9.1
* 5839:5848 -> -2.4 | 11.7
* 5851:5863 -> -2.6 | 10.5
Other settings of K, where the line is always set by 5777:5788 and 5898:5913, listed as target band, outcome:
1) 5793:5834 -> -0.125 mag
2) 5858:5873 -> -0.091 mag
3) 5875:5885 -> 0.040 mag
